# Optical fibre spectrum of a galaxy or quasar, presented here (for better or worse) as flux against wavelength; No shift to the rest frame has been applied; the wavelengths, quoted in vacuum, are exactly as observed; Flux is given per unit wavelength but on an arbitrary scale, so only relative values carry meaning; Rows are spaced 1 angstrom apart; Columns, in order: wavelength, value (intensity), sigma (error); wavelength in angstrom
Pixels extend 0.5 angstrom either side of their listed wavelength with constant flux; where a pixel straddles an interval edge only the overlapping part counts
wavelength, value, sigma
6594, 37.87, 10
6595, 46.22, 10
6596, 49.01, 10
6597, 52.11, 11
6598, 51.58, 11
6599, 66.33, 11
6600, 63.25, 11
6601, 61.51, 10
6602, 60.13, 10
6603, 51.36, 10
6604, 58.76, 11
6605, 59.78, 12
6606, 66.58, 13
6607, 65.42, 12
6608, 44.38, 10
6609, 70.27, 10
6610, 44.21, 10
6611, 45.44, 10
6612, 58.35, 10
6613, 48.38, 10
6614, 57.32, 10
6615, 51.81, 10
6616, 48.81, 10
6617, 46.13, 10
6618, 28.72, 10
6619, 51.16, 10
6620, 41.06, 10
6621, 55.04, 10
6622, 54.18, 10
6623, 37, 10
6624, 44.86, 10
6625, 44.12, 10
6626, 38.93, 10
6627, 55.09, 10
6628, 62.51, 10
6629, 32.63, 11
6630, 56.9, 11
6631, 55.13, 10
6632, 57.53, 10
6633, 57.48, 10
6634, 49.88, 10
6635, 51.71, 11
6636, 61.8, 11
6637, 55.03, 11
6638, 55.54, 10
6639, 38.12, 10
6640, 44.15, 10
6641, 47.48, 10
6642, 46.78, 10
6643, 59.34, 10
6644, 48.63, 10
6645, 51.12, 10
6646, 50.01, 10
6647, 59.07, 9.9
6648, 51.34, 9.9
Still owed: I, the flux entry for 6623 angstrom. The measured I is 37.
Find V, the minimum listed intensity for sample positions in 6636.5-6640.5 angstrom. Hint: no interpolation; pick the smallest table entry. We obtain 38.12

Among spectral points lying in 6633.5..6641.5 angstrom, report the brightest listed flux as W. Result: 61.8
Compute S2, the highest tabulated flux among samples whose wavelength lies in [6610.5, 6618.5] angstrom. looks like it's 58.35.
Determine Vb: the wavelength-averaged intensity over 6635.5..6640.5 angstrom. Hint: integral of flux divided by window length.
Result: 50.9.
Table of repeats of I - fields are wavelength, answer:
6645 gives 51.12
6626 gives 38.93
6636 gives 61.8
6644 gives 48.63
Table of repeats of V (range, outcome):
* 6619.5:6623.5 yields 37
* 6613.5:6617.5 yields 46.13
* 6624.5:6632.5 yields 32.63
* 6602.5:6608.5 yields 44.38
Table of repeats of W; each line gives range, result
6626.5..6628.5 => 62.51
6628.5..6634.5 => 57.53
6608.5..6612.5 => 70.27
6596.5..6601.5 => 66.33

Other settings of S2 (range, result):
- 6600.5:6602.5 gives 61.51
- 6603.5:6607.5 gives 66.58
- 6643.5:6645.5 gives 51.12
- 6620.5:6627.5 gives 55.09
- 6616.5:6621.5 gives 55.04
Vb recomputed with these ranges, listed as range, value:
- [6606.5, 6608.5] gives 54.9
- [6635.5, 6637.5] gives 58.4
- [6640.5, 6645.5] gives 50.7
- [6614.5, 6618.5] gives 43.9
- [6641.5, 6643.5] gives 53.1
